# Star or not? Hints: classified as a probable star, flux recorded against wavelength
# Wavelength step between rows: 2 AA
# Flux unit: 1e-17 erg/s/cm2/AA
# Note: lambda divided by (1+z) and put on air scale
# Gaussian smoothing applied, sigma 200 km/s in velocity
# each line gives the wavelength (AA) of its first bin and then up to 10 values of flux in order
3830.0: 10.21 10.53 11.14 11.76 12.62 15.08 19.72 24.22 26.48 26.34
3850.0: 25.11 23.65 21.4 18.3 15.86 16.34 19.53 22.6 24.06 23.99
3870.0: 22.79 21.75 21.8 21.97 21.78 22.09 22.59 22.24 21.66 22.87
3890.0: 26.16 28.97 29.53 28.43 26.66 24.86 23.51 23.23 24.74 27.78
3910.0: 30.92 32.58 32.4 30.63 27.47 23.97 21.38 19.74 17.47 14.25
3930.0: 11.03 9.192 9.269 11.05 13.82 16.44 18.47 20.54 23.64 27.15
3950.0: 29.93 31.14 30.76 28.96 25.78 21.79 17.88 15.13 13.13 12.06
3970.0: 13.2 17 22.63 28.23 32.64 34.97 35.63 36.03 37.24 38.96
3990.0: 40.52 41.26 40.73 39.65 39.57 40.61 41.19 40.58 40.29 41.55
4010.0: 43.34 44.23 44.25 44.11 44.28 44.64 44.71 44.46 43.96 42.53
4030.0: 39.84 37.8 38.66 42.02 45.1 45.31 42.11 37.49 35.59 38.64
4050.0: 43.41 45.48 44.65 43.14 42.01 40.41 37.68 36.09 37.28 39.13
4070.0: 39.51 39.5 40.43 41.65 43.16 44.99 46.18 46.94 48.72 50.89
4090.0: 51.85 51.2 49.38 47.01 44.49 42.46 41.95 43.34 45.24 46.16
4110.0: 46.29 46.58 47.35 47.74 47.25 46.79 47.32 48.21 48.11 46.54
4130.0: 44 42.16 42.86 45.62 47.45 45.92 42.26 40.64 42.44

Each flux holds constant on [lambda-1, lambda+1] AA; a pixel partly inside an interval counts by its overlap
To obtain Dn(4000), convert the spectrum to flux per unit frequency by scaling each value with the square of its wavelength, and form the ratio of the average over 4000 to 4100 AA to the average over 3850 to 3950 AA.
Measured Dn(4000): 2.08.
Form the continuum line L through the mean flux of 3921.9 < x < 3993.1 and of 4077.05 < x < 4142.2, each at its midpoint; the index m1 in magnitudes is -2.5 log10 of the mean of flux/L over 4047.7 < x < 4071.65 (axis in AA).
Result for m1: -0.054 mag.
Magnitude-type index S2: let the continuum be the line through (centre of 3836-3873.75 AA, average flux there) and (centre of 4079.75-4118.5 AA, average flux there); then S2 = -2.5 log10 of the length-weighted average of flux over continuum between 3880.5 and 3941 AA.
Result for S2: 0.173 mag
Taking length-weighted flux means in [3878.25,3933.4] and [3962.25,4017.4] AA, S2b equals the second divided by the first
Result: 1.4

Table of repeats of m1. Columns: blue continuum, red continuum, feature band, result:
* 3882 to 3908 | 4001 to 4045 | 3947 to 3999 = 0.24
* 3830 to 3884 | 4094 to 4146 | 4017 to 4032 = -0.19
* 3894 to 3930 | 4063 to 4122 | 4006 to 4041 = -0.15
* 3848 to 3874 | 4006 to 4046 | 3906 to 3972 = 0.41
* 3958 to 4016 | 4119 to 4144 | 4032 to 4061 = -0.10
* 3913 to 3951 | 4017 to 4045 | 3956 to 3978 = 0.37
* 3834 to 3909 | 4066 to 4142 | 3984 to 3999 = -0.15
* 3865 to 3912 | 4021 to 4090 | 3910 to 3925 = 0.02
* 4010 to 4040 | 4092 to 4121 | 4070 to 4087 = 0.03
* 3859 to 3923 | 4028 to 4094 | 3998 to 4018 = -0.14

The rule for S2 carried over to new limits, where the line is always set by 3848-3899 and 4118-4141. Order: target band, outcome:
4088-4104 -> -0.097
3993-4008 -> -0.177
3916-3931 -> 0.334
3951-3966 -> 0.272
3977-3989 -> -0.098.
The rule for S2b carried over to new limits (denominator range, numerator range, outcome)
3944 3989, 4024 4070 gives 1.57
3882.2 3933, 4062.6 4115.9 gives 1.85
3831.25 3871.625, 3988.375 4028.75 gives 2.15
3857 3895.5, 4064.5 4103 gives 1.96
